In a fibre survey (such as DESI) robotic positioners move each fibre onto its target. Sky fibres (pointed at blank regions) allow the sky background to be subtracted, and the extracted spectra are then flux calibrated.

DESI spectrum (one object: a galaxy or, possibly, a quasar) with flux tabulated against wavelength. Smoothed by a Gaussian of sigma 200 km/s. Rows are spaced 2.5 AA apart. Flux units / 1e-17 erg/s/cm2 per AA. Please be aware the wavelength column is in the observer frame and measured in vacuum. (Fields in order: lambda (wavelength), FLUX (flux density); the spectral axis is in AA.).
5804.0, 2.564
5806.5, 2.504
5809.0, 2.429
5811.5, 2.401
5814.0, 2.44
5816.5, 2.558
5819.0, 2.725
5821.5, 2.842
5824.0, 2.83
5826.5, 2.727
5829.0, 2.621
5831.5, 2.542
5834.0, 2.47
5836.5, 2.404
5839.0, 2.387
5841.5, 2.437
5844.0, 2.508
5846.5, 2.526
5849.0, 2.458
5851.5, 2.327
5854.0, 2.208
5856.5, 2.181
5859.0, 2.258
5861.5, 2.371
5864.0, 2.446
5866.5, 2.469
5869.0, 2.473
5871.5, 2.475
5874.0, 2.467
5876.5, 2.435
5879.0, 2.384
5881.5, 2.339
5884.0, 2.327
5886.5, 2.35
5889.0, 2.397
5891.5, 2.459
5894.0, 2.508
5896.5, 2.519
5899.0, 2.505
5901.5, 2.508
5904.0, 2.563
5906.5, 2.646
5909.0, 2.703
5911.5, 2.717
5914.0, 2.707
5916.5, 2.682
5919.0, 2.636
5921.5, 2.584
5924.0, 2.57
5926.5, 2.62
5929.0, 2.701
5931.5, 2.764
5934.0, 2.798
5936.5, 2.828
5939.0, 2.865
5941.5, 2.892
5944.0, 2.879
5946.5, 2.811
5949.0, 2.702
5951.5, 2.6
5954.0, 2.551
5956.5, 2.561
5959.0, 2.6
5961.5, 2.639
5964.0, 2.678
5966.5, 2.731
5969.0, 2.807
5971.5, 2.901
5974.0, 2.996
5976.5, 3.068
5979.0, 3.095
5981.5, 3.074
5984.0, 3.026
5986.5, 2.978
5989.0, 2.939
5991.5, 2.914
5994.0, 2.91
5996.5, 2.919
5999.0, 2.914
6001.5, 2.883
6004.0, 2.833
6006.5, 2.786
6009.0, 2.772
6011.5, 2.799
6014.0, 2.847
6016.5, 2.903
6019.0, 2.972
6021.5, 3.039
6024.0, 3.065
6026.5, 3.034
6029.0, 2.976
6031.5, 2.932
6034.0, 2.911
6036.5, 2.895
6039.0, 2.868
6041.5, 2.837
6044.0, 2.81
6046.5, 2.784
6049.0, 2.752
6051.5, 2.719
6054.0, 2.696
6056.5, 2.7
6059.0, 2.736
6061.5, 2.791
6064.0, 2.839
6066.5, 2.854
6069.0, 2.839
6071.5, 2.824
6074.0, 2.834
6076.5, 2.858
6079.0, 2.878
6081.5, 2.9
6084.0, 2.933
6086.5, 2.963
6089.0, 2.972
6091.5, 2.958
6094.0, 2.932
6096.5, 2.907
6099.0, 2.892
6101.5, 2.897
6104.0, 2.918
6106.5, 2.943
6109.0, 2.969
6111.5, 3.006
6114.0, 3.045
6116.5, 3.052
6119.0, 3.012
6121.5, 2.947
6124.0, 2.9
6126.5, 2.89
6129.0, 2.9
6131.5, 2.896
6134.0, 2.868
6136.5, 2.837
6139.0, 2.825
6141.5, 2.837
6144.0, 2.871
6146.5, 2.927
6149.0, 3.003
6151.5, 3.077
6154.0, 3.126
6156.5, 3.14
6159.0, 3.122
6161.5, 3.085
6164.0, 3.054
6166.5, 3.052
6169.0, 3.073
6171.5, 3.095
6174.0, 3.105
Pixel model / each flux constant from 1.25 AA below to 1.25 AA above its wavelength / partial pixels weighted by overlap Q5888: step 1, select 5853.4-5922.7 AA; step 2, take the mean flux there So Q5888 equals 2.48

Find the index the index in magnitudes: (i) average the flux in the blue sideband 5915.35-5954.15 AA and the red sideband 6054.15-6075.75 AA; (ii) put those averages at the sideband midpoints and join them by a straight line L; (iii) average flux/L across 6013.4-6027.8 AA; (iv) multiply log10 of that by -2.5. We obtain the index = -0.08 mag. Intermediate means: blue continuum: 2.72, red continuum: 2.8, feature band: 2.98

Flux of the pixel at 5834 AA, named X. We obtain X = 2.47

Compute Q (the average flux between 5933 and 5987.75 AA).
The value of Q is 2.82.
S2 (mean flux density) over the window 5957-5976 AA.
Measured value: 2.77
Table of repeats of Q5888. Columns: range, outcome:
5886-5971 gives 2.65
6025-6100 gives 2.86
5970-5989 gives 3.01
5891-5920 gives 2.6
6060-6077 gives 2.83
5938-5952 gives 2.8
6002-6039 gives 2.91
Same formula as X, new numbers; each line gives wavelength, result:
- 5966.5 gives 2.731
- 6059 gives 2.736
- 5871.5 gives 2.475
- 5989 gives 2.939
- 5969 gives 2.807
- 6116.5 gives 3.052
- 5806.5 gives 2.504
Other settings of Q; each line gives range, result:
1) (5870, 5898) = 2.42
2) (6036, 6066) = 2.78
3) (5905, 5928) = 2.65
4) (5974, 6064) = 2.89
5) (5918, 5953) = 2.73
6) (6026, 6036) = 2.95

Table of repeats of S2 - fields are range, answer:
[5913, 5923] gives 2.65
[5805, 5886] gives 2.47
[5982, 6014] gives 2.89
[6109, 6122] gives 3.01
